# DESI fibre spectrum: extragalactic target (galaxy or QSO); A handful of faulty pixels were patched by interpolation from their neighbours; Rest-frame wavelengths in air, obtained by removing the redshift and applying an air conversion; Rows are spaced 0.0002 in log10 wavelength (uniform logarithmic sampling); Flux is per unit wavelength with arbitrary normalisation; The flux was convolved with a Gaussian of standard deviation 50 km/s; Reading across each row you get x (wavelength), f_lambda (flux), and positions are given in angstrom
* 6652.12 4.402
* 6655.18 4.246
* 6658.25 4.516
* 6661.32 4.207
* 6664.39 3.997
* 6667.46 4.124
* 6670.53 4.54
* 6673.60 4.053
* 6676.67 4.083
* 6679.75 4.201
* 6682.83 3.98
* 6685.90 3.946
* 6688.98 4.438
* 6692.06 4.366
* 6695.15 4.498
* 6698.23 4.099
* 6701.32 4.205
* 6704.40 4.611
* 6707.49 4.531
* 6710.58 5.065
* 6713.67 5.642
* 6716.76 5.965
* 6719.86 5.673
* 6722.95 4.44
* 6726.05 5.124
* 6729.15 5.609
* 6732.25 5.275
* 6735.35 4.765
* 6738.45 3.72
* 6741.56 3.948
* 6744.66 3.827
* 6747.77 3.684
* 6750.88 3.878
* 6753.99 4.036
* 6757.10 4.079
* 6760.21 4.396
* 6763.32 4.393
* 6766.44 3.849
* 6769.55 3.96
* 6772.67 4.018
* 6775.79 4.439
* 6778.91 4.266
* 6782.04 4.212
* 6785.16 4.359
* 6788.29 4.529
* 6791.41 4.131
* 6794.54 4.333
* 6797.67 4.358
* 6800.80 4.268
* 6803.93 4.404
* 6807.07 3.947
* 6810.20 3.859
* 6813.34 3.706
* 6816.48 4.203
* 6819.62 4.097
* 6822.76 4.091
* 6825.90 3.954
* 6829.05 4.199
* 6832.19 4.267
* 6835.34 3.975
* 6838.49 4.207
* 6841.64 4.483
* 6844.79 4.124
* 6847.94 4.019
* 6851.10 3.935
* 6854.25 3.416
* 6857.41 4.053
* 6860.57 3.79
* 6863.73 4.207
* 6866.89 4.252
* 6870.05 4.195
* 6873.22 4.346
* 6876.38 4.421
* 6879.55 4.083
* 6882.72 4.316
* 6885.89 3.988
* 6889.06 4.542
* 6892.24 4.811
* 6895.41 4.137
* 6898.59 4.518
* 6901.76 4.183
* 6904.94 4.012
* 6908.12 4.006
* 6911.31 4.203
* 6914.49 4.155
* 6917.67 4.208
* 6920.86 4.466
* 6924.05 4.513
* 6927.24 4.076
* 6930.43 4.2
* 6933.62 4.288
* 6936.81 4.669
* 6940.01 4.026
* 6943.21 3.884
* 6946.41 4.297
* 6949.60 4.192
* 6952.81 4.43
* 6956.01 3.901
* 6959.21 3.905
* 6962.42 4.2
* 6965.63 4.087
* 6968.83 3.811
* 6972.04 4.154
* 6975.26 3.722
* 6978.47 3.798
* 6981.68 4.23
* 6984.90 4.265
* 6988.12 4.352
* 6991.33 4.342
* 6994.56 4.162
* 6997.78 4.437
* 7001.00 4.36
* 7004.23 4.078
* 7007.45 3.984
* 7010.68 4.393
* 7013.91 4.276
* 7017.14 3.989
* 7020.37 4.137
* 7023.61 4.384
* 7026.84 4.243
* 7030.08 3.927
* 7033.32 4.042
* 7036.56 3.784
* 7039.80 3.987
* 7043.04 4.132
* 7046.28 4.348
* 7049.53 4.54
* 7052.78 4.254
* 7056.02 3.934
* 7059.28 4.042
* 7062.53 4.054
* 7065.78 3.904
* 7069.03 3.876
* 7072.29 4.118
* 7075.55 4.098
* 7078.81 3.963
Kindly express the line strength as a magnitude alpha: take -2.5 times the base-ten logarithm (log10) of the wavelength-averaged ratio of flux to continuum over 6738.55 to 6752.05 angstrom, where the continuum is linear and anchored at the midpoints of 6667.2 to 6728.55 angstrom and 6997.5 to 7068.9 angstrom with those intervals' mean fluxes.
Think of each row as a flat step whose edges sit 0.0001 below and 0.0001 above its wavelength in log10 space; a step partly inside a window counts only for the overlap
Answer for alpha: 0.19 mag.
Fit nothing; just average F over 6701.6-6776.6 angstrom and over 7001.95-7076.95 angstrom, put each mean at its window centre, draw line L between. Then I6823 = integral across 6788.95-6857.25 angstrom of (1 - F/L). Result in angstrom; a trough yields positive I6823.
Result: 4.9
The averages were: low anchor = 4.53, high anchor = 4.11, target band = 4.1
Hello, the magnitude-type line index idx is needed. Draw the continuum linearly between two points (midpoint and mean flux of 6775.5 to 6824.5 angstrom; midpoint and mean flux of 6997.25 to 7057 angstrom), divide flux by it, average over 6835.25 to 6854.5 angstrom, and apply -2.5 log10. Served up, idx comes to 0.03 mag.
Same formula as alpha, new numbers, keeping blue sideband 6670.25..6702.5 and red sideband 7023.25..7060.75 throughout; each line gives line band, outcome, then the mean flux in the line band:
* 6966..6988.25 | 0.03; 4.03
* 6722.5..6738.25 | -0.18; 4.97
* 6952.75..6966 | 0.02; 4.07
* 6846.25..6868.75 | 0.06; 3.96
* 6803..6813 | 0.05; 4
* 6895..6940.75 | -0.02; 4.25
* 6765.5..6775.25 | 0.05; 4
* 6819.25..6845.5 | 0.00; 4.16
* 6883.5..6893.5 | -0.07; 4.42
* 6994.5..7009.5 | -0.02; 4.22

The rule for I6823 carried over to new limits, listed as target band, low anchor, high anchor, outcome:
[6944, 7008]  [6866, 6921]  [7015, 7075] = 0.57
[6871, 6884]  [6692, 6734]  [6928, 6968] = 0.34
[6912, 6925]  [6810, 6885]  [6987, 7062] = -0.60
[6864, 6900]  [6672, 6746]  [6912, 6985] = -0.44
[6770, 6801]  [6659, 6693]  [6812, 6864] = -1.48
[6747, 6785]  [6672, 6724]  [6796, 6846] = 1.86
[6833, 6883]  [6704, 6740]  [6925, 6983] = 4.27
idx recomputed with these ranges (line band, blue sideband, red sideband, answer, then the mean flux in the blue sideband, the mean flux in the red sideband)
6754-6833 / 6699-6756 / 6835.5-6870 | 0.04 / 4.65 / 4.05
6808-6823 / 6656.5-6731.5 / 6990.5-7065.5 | 0.12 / 4.59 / 4.16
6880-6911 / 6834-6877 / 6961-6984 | -0.05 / 4.1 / 4.01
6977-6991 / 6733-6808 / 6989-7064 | 0.00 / 4.17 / 4.17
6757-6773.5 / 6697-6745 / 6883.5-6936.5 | 0.14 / 4.81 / 4.28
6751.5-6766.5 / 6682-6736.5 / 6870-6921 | 0.12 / 4.8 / 4.27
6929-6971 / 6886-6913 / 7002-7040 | 0.02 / 4.28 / 4.11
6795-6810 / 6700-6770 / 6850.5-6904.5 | 0.04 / 4.56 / 4.19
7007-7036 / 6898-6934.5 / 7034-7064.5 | 0.00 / 4.23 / 4.12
